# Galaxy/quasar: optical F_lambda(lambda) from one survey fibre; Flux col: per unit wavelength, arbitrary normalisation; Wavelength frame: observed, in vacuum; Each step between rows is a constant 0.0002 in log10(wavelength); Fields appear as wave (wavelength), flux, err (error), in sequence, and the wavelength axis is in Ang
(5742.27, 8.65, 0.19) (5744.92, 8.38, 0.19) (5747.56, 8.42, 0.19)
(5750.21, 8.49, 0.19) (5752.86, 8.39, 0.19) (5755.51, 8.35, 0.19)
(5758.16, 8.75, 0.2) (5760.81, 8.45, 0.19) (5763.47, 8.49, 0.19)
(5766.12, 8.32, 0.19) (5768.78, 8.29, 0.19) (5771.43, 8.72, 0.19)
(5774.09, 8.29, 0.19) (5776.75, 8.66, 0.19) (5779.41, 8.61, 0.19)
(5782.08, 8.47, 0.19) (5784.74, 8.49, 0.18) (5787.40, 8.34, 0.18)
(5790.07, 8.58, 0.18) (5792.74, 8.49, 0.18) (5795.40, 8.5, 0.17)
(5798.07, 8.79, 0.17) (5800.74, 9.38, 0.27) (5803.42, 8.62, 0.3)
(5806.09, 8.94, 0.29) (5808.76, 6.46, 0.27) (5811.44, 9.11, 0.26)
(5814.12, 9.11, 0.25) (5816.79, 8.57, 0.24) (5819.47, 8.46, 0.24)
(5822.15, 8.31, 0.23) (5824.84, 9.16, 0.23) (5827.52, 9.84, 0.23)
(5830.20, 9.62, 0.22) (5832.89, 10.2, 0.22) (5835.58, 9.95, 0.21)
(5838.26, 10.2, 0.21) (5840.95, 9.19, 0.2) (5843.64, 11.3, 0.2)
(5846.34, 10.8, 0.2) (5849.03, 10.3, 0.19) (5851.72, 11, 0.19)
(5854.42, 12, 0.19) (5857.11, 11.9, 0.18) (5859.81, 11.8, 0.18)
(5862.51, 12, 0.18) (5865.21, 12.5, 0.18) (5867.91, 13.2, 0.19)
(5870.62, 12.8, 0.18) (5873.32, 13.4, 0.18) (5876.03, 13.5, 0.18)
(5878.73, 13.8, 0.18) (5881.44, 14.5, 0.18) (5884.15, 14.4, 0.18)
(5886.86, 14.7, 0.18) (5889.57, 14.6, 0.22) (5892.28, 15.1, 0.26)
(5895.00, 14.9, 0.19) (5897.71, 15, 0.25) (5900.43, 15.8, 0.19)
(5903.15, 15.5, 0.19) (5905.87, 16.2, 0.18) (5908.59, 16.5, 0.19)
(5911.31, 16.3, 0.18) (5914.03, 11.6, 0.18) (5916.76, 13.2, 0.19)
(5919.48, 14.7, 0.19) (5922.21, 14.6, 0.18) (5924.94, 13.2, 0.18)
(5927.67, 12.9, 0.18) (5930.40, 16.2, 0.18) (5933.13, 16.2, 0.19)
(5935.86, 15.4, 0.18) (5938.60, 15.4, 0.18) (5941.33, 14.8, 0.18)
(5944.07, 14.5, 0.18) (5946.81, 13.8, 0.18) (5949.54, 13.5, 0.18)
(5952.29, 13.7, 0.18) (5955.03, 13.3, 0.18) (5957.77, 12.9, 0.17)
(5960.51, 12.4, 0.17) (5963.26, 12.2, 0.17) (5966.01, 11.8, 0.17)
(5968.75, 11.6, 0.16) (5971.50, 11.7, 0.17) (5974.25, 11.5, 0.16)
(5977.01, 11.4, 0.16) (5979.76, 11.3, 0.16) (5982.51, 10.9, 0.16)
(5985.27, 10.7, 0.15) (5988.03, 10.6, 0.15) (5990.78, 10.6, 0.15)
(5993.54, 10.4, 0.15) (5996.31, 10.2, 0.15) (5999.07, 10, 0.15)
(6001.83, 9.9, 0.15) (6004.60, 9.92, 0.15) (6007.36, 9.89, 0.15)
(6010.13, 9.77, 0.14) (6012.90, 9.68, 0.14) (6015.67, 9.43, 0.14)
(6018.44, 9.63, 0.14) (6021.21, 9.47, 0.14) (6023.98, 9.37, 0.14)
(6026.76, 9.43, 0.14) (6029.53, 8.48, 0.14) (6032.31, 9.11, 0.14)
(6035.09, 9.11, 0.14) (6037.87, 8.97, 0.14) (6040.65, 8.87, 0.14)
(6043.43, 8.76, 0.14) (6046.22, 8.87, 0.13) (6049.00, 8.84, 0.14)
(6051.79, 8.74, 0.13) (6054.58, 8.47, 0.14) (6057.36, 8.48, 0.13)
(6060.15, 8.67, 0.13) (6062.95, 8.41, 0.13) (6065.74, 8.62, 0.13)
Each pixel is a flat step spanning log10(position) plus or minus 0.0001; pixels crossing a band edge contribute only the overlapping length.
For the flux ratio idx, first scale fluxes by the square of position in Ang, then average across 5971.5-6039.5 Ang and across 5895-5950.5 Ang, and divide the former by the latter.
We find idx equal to 0.70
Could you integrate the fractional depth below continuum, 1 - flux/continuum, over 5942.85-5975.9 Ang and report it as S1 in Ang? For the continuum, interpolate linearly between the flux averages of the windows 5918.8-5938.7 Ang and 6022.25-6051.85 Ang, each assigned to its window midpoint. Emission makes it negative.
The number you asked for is 1.11 Ang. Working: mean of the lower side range 14.8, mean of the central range 12.7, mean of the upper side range 8.97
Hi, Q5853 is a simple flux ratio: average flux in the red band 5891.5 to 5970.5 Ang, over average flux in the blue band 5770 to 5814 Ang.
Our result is 1.67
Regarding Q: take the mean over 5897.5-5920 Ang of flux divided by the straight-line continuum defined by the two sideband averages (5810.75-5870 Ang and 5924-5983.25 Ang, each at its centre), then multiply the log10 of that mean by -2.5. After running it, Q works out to -0.23 mag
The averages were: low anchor 10.4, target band 15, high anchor 13.2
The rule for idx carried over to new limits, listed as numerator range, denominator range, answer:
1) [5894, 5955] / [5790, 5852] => 1.64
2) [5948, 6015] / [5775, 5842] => 1.34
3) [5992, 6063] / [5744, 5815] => 1.19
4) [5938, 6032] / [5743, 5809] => 1.42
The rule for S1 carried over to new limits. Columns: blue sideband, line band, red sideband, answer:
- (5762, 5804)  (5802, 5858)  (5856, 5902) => 7.49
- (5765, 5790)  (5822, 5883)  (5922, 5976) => -3.98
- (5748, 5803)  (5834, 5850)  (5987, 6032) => -2.51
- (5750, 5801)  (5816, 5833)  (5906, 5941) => 2.38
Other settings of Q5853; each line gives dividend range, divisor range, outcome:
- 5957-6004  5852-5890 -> 0.85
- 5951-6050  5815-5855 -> 1.05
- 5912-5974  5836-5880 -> 1.15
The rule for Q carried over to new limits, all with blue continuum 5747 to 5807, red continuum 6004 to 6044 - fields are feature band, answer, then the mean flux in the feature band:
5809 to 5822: 0.01 mag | 8.57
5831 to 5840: -0.15 mag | 10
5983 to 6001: -0.13 mag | 10.4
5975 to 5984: -0.22 mag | 11.2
